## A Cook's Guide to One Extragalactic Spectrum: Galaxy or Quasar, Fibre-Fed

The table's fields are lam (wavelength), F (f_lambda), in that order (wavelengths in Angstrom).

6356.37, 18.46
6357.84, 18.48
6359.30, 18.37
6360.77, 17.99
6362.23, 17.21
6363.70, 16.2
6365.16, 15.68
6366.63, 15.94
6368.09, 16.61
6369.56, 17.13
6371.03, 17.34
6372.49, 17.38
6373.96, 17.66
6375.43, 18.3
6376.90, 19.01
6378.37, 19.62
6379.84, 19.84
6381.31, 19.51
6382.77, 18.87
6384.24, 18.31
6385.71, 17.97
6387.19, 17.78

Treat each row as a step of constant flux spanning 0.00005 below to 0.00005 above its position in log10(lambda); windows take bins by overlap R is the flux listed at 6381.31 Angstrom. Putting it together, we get 19.51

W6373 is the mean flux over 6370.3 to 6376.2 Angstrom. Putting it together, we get 17.7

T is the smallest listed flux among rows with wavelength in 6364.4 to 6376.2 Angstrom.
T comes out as 15.68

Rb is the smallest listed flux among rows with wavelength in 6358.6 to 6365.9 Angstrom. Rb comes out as 15.68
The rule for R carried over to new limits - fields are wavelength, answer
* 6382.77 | 18.87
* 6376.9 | 19.01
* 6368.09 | 16.61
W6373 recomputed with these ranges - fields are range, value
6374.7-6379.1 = 19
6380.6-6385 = 18.9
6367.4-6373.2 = 17.1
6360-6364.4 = 17.1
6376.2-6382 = 19.5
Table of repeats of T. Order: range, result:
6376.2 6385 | 18.31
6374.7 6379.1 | 18.3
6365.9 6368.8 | 15.94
